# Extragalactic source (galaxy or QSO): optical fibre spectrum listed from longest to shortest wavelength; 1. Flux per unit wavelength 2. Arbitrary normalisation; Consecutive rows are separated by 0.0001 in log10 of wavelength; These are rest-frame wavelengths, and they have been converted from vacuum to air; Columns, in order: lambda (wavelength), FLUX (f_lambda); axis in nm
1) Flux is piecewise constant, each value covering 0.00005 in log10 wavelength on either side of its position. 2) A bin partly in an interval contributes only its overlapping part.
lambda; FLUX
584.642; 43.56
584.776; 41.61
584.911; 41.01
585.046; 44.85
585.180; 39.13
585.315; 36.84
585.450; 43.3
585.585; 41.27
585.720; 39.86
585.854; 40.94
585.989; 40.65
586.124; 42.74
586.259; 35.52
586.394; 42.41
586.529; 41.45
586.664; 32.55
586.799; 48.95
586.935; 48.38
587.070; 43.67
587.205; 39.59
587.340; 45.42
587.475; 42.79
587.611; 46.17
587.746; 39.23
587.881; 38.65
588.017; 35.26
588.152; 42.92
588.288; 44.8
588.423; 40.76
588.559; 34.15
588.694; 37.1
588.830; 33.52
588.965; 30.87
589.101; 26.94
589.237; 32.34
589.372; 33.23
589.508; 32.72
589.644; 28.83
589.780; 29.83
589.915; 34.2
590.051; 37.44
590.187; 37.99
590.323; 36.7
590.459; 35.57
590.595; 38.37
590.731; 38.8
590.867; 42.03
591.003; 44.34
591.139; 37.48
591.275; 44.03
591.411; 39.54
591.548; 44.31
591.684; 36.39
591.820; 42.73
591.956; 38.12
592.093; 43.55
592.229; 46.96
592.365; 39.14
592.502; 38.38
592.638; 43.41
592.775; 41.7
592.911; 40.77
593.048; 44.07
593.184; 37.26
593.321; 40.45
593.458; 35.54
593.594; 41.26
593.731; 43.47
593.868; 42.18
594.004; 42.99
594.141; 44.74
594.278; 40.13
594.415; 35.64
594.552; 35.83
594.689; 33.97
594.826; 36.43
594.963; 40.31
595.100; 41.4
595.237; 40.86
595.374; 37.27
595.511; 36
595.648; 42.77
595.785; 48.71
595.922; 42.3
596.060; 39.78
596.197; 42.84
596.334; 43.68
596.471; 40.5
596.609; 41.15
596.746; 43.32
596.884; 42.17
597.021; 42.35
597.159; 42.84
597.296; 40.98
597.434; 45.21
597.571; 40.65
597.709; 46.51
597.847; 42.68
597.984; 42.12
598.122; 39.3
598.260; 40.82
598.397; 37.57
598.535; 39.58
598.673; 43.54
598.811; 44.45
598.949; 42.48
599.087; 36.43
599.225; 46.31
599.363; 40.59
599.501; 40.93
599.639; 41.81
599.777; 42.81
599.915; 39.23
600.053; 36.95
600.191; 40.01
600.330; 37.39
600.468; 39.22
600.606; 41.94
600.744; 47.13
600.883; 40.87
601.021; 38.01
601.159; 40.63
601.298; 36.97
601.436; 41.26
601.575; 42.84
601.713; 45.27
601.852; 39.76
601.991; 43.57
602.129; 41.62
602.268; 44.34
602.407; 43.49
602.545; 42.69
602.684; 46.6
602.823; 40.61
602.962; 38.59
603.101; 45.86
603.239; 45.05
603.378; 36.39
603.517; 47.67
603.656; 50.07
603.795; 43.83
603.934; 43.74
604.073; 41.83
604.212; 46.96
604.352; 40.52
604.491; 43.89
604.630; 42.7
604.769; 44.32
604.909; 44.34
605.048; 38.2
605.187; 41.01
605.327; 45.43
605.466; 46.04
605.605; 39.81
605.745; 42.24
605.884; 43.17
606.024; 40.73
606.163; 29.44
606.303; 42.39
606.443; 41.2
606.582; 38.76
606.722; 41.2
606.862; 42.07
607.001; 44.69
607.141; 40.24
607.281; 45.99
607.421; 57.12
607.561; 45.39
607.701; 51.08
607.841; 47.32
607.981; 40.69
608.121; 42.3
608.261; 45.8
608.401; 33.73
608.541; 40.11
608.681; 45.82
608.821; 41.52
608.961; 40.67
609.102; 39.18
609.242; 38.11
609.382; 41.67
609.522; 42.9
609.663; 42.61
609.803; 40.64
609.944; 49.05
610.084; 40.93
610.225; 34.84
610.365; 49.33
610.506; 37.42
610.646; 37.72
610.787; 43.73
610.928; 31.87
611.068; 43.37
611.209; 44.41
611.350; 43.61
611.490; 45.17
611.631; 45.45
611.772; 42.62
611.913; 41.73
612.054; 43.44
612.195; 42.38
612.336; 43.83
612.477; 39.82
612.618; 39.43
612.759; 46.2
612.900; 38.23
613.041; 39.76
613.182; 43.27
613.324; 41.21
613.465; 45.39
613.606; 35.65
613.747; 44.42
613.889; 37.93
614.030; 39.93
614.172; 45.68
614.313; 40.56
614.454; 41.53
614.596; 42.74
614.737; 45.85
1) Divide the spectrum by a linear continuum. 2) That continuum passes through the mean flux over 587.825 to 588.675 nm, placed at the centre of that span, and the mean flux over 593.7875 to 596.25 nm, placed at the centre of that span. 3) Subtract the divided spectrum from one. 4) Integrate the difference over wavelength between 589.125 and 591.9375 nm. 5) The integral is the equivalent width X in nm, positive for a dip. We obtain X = 0.17 nm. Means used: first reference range 39.3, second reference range 40.2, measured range 37.2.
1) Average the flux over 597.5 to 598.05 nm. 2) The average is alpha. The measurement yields 43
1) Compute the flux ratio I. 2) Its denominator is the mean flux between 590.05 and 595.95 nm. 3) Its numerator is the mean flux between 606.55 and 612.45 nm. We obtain 1.1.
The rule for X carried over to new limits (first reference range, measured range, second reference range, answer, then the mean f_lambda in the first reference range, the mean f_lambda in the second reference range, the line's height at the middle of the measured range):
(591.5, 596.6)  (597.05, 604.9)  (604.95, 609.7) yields -0.11 nm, 40.7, 42.3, 41.5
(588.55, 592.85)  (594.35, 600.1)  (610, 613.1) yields -0.32 nm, 37.6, 41.7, 38.9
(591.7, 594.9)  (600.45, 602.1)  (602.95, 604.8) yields 0.06 nm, 40.3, 43.8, 43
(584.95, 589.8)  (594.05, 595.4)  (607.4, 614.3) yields 0.04 nm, 38.9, 42.2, 39.9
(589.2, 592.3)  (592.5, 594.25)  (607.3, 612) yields -0.12 nm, 38.1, 42.7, 38.8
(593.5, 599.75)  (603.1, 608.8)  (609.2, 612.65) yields -0.20 nm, 41.3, 41.9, 41.7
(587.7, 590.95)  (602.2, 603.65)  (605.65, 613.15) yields -0.12 nm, 35.9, 42.1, 40.1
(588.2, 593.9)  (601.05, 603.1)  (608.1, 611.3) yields -0.10 nm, 38.4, 41.2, 40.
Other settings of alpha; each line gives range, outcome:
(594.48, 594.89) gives 35.4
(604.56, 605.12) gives 42.4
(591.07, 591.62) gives 41.3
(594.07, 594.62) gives 39.1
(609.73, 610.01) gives 44.7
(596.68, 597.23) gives 42.6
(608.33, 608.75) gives 39.9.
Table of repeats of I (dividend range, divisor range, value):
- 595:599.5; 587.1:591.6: 1.11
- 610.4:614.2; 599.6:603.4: 1.00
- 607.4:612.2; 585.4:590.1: 1.10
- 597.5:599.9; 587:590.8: 1.12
